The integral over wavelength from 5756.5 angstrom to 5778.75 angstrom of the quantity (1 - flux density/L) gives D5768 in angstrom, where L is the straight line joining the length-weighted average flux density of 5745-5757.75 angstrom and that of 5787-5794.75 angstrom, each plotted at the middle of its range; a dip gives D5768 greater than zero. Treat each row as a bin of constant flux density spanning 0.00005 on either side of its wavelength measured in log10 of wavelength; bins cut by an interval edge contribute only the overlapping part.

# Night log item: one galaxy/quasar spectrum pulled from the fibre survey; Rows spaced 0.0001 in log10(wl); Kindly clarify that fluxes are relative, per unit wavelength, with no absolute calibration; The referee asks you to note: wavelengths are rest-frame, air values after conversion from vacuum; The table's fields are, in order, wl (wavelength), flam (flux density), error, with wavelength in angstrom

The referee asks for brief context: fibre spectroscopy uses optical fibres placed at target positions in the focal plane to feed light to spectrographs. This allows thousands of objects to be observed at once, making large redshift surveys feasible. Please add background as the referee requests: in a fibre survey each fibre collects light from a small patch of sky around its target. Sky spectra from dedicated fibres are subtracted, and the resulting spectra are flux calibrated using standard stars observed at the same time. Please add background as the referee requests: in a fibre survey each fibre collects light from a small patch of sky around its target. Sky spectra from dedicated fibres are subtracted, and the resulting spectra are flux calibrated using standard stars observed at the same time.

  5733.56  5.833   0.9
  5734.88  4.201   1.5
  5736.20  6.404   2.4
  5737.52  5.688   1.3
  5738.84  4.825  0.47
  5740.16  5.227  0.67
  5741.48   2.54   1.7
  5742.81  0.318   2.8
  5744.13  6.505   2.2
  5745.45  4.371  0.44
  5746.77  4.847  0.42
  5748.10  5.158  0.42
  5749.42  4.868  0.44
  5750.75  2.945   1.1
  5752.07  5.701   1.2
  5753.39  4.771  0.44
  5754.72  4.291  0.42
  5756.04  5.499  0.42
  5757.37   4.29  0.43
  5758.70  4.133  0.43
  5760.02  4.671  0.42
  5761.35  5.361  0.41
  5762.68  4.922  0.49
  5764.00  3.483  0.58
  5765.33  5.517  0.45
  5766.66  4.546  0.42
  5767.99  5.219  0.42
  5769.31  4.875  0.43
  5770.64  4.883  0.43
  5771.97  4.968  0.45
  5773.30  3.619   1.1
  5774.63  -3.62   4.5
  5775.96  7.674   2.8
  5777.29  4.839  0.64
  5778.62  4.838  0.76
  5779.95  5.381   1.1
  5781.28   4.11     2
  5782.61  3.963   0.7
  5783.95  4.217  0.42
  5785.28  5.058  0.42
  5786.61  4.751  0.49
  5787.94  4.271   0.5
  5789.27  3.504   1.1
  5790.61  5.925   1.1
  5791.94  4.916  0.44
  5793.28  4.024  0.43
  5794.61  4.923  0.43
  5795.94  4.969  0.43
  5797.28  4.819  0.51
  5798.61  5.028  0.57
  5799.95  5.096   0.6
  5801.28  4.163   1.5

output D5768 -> 1.3 angstrom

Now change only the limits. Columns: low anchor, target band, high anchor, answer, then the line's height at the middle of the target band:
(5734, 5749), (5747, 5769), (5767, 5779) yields -1.9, 4.35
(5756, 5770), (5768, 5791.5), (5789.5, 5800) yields 2.3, 4.82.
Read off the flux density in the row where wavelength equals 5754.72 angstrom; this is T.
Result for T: 4.291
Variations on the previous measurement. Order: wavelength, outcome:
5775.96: 7.674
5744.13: 6.505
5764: 3.483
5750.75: 2.945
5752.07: 5.701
